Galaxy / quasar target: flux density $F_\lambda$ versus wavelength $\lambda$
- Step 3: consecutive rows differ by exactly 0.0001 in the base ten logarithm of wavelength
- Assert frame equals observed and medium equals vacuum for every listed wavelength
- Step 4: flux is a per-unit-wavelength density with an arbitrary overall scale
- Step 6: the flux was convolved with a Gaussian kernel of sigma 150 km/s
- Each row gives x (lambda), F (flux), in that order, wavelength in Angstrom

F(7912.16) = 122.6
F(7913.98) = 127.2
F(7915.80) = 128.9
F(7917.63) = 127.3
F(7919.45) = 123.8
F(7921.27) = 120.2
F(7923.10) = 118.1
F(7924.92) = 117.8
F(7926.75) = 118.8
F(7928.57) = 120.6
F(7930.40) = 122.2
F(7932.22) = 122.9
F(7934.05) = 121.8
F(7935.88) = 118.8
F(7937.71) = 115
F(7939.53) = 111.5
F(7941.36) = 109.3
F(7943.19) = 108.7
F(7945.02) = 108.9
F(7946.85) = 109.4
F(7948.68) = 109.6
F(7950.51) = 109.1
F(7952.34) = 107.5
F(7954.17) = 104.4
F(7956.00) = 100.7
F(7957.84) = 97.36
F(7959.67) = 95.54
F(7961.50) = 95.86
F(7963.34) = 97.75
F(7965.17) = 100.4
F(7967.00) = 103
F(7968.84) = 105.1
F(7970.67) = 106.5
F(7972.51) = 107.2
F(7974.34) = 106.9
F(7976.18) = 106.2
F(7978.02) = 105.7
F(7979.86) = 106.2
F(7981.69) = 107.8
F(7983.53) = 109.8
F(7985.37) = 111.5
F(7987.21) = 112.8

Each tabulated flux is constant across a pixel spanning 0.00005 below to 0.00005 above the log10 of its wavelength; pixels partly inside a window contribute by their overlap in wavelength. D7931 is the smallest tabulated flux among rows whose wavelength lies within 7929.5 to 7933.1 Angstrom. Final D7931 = 122.2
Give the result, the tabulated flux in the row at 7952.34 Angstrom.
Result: 107.5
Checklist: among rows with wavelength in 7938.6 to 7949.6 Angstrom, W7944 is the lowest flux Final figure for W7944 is 108.7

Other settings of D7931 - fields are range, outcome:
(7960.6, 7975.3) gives 95.86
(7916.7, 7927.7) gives 117.8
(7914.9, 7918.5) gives 127.3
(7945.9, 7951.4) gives 109.1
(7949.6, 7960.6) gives 95.54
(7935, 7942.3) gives 109.3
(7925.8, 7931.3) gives 118.8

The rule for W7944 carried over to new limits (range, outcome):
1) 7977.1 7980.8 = 105.7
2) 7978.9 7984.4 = 106.2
